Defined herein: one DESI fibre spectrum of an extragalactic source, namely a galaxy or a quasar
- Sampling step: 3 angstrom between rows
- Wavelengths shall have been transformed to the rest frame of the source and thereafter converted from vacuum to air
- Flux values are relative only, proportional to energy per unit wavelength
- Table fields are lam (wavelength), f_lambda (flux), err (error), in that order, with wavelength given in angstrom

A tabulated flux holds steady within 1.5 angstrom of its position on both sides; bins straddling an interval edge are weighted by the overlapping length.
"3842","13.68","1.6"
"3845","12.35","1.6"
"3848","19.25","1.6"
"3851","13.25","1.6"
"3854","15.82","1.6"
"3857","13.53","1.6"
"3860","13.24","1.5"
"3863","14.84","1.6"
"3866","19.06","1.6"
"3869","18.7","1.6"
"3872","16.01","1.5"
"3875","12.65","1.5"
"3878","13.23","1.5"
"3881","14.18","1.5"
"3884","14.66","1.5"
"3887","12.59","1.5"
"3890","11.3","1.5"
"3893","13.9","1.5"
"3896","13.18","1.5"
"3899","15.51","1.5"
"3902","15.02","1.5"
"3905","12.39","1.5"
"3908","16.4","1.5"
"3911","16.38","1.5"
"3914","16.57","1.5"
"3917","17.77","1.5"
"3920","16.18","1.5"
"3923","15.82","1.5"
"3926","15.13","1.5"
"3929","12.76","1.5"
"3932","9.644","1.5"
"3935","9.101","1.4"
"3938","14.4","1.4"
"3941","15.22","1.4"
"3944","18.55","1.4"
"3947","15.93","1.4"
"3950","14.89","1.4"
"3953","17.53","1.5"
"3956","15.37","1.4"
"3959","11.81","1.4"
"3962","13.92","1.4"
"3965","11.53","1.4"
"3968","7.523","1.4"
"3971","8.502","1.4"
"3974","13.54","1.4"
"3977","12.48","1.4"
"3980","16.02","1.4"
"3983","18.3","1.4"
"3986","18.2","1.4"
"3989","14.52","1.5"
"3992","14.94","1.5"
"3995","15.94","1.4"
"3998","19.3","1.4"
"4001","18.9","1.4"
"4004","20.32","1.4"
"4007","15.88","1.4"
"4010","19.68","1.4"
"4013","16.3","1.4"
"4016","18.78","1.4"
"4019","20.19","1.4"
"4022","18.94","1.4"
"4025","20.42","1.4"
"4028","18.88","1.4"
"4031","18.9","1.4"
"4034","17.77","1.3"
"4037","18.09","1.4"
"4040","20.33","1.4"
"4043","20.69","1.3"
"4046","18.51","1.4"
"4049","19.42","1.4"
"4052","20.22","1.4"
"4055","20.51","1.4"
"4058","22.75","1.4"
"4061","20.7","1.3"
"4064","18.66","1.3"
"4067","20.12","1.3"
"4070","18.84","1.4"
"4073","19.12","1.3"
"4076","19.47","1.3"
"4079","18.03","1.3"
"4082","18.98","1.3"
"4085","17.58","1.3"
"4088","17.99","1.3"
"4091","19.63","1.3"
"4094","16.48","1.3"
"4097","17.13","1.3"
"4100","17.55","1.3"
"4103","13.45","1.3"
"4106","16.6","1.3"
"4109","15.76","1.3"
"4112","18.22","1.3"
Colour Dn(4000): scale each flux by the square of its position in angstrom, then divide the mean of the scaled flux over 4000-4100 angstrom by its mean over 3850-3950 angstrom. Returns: 1.40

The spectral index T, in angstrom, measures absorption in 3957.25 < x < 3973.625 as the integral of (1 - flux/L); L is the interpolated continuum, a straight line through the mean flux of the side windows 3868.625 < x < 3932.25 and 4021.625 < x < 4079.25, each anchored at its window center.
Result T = 5.7 angstrom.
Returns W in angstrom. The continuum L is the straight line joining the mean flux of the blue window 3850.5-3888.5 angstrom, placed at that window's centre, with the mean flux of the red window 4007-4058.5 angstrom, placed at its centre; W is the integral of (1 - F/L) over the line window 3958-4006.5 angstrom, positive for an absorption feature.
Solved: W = 8.5 angstrom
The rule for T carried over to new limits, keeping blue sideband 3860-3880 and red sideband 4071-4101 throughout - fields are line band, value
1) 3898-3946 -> 4.03 angstrom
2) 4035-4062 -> -3.54 angstrom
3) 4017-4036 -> -1.82 angstrom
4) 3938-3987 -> 6.98 angstrom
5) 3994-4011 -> -1.18 angstrom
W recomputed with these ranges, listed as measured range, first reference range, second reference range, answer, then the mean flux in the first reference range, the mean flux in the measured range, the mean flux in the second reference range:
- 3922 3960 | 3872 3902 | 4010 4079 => 3.2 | 13.7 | 14.3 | 19.4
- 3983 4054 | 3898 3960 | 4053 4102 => -4.7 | 14.9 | 18.5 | 18.9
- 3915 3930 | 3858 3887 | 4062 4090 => 0.3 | 15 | 15.7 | 18.8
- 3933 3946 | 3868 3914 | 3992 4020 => 1.5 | 14.4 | 14.2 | 18.1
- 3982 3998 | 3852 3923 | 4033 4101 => 0.7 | 14.9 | 16.6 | 19.1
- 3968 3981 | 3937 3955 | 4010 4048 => 4.0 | 16.1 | 11.9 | 19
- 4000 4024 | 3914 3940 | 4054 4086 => -1.9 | 14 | 18.7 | 19.5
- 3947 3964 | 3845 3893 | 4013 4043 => 2.3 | 14.7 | 14.7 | 19.1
